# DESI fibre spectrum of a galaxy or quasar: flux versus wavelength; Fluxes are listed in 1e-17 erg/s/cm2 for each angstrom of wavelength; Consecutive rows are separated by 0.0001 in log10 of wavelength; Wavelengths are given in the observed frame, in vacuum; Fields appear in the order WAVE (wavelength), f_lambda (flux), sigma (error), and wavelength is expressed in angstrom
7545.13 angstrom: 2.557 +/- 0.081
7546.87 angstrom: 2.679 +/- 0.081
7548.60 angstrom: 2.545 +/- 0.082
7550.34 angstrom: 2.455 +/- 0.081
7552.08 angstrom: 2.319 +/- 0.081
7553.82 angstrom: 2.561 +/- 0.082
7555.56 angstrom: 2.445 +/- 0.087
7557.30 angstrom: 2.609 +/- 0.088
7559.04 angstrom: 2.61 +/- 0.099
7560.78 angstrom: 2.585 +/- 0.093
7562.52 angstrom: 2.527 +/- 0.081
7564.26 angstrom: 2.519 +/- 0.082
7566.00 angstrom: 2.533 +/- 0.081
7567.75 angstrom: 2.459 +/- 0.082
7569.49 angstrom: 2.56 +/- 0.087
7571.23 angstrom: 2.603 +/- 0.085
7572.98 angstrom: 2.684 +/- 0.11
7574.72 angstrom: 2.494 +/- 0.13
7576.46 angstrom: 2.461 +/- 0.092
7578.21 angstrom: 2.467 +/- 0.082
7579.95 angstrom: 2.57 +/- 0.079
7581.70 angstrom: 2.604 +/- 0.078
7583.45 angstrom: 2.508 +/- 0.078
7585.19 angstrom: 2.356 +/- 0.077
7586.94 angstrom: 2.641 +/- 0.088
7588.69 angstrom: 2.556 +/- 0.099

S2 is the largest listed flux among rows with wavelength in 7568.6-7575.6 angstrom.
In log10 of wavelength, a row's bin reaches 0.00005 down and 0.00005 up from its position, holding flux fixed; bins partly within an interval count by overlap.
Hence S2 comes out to 2.684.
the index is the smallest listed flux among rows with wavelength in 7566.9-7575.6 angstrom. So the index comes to 2.459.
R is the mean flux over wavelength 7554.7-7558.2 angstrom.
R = 2.53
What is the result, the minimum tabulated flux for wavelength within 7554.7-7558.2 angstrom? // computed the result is 2.445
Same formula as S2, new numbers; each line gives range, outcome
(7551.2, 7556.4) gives 2.561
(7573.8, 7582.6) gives 2.604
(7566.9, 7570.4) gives 2.56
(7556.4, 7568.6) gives 2.61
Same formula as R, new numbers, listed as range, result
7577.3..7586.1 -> 2.5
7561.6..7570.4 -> 2.52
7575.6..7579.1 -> 2.46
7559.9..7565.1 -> 2.55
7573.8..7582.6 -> 2.52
